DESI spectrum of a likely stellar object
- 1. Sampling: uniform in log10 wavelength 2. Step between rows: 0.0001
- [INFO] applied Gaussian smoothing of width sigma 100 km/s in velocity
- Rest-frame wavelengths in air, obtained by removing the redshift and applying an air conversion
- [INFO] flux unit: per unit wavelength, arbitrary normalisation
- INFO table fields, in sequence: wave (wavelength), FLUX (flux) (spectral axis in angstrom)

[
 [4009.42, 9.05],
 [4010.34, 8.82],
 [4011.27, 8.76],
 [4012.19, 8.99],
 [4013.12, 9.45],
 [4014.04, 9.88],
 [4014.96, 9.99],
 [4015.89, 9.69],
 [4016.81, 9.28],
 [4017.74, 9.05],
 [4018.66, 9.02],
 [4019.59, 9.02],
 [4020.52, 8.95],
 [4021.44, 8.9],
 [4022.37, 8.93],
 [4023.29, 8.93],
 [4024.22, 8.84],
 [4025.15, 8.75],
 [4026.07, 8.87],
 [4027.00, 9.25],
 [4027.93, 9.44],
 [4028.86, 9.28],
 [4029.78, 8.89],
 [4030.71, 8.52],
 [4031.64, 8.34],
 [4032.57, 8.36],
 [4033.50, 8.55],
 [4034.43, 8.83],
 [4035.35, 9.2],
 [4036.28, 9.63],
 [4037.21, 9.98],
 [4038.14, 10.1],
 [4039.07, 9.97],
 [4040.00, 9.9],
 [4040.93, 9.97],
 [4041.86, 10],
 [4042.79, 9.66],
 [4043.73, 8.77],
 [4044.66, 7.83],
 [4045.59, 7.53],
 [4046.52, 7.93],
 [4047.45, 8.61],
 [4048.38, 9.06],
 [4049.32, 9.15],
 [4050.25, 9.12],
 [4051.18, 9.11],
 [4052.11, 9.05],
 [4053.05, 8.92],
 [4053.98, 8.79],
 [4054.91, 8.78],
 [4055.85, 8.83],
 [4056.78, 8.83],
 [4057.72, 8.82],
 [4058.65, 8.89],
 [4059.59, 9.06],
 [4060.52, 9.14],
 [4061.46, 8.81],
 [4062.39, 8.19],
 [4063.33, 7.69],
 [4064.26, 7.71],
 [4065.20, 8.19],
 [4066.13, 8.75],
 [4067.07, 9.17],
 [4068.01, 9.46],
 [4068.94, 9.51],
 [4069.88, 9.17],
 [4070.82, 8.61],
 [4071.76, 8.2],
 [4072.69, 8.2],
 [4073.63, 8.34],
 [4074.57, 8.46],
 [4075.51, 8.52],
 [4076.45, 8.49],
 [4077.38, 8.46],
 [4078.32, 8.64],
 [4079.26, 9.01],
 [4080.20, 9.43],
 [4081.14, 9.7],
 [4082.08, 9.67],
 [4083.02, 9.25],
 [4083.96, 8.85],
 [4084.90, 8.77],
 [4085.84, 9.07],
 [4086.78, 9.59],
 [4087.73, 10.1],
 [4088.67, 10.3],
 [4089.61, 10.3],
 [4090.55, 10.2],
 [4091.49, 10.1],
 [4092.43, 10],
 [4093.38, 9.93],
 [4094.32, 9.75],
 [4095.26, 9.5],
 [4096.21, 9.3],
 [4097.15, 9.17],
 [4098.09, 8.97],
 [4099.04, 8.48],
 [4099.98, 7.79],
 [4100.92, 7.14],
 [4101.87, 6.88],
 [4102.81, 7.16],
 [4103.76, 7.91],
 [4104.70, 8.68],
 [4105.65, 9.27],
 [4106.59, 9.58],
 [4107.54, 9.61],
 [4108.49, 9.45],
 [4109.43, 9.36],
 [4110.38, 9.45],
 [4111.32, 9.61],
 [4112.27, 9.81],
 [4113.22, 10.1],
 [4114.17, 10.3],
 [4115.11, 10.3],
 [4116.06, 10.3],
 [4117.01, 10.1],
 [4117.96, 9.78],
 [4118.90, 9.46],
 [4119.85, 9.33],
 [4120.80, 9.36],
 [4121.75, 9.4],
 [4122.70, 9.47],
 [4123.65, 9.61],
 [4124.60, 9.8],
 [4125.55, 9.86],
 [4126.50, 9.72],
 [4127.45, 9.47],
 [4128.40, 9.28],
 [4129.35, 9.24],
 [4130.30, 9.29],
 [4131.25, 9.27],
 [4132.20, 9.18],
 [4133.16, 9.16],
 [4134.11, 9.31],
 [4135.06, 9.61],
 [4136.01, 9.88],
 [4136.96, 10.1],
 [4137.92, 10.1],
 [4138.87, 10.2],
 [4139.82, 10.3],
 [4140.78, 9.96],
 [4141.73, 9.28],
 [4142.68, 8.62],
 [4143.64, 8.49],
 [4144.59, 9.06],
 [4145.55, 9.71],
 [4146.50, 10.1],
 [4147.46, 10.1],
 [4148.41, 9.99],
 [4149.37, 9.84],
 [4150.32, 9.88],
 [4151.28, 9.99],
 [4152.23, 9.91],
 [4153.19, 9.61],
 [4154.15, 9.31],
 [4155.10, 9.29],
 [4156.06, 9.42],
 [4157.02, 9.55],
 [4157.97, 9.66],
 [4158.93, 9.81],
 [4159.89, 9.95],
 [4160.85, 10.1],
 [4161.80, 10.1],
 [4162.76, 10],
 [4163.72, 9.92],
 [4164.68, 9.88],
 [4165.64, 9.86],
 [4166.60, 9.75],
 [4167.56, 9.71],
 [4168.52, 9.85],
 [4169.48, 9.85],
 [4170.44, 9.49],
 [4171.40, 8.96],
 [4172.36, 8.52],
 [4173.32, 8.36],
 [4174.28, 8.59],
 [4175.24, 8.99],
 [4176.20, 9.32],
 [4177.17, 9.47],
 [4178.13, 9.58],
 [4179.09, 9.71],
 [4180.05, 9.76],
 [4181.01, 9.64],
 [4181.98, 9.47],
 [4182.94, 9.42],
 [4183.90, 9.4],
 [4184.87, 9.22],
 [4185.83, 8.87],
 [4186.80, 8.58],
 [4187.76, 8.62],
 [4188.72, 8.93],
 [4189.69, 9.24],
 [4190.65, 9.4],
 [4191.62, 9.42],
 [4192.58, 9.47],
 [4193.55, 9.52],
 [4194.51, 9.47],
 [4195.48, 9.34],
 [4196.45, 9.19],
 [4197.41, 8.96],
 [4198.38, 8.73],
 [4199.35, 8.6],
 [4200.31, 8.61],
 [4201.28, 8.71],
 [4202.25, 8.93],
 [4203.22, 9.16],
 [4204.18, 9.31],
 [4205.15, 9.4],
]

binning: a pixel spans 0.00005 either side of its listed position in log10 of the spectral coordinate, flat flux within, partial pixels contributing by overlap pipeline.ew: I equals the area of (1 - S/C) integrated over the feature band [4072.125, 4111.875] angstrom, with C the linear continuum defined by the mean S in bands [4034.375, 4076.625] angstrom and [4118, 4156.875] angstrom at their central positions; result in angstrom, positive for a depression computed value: 0.6 angstrom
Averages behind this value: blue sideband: 8.89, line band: 9.06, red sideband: 9.58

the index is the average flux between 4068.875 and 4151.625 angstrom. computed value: 9.34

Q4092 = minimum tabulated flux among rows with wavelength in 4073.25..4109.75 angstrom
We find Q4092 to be 6.88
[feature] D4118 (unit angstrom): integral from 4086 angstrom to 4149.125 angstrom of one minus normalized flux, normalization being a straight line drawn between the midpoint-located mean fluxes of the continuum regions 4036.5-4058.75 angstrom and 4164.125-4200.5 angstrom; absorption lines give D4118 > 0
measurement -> -1.9 angstrom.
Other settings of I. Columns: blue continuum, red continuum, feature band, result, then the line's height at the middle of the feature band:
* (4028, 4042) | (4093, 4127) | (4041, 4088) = 2.24 angstrom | 9.28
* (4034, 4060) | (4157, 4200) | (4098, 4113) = 0.82 angstrom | 9.21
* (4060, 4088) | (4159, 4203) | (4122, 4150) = -1.45 angstrom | 9.12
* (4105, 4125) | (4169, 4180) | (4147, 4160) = -0.51 angstrom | 9.36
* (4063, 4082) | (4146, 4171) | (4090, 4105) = 0.34 angstrom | 9.03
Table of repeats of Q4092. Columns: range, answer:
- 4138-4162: 8.49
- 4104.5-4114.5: 8.68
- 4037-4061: 7.53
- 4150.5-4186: 8.36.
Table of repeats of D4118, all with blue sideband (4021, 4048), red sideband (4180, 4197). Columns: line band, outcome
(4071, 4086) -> 0.47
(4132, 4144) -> -0.50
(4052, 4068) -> 0.65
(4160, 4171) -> -0.76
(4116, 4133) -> -0.67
